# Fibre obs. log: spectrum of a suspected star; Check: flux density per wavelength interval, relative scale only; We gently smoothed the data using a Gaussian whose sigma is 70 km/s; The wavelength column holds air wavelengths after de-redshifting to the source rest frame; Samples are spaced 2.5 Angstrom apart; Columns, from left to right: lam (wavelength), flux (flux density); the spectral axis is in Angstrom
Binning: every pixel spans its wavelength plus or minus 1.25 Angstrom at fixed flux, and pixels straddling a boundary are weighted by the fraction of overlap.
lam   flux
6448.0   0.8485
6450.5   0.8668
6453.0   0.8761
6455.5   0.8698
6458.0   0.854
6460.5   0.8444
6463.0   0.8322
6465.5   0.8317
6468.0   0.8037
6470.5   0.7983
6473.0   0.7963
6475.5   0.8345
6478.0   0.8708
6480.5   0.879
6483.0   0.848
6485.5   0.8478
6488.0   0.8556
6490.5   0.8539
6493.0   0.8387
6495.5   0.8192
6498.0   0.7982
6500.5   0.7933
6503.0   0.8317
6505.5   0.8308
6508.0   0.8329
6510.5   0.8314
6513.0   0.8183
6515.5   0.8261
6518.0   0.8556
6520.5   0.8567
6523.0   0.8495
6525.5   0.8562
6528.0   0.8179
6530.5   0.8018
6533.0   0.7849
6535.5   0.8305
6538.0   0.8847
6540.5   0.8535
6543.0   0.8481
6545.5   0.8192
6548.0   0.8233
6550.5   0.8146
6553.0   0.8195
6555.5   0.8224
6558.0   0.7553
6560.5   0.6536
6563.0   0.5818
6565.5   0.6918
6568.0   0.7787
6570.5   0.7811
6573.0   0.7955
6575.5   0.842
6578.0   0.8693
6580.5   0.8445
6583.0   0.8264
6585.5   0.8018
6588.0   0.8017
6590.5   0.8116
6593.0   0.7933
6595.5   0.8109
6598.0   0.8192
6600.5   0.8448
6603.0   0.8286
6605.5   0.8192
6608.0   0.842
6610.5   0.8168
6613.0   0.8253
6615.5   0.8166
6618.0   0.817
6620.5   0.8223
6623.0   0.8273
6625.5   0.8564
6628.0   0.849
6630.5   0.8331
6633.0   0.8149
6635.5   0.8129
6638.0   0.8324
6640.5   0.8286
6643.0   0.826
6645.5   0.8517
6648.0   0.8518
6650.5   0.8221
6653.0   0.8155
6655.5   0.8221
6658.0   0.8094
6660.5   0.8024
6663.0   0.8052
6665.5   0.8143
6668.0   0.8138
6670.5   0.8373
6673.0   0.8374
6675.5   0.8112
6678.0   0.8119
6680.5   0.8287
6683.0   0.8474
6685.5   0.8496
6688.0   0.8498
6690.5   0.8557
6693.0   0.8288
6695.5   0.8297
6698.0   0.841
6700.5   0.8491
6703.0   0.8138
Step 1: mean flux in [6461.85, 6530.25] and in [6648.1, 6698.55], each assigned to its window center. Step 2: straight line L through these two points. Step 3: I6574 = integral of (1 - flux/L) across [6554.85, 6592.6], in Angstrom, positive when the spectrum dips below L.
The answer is 2.4 Angstrom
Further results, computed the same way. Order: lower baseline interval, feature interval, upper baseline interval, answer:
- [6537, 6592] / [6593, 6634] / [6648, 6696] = -0.85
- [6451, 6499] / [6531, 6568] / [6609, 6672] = 2.17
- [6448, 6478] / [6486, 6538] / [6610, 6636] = 0.29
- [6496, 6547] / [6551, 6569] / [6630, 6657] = 2.13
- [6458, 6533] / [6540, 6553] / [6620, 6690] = 0.03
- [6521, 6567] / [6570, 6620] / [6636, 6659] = -0.56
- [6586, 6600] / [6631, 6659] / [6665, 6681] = -0.31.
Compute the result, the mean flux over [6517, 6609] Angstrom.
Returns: 0.809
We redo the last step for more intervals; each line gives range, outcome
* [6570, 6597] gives 0.817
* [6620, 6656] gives 0.831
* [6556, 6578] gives 0.746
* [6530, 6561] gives 0.812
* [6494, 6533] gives 0.827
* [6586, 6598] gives 0.806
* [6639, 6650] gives 0.838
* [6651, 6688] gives 0.823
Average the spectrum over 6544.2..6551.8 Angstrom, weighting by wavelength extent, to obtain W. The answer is 0.819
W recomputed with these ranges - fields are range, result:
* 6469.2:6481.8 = 0.836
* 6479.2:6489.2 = 0.858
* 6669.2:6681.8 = 0.825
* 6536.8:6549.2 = 0.846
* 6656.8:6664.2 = 0.806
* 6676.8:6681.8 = 0.821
